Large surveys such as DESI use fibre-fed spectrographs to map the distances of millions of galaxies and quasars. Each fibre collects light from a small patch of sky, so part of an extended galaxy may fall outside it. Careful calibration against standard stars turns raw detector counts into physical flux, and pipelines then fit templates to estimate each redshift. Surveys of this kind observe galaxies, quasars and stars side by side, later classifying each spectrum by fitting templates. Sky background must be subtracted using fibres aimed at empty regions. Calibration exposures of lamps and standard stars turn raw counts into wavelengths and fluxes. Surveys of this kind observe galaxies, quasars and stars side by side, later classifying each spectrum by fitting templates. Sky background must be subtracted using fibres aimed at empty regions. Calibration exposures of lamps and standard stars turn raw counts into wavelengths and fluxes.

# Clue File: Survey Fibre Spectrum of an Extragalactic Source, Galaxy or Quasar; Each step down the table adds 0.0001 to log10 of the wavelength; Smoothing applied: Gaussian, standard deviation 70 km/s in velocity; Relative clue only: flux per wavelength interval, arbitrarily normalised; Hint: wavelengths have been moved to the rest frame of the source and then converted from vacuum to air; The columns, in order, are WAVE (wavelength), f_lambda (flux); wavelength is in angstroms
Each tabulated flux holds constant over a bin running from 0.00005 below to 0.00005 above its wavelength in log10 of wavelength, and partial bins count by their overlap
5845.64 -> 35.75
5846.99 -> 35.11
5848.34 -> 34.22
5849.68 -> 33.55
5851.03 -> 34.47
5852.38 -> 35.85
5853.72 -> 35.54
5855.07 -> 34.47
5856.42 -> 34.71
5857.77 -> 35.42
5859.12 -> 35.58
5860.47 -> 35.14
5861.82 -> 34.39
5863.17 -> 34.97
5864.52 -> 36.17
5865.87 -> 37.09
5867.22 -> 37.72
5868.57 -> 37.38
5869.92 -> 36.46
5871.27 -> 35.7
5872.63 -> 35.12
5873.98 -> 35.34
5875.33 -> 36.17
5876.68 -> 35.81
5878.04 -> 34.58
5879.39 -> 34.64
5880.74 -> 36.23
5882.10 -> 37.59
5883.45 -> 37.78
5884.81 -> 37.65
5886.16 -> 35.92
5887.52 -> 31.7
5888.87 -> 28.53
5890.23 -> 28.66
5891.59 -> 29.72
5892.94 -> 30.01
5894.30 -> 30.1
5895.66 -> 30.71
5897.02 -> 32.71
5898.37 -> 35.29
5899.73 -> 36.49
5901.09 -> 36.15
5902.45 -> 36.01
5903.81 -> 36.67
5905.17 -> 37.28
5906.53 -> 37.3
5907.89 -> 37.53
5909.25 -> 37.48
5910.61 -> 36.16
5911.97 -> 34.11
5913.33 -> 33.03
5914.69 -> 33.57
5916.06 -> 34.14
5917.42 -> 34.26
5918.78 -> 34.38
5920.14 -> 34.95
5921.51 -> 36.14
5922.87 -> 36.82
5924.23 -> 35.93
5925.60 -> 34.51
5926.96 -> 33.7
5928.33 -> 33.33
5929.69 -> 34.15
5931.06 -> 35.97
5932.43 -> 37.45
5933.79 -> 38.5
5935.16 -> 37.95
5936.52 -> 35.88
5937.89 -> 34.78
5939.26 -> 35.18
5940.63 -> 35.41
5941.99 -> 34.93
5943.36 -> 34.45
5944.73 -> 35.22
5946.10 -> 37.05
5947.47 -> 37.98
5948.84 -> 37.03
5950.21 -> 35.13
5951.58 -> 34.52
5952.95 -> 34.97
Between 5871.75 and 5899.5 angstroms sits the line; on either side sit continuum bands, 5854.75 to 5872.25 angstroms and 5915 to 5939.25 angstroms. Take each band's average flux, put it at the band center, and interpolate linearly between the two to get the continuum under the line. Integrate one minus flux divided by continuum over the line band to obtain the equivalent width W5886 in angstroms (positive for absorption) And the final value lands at 1.5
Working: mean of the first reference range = 35.8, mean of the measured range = 33.8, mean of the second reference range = 35.4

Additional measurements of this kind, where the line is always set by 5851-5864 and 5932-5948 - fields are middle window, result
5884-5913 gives 1.25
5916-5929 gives 0.40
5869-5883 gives -0.19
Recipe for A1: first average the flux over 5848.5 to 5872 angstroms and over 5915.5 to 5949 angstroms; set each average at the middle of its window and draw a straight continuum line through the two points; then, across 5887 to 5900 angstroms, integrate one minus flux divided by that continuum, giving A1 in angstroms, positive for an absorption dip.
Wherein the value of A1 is 1.6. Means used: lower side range 35.5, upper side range 35.6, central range 31.2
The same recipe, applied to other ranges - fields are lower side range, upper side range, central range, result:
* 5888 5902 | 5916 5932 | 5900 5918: -1.3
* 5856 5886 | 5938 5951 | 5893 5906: 0.5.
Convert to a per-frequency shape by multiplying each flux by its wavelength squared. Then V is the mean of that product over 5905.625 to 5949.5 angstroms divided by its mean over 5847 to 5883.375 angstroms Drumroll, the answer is 1.02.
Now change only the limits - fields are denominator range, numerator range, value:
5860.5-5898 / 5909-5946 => 1.04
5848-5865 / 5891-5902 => 0.95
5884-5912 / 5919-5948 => 1.06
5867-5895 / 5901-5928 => 1.04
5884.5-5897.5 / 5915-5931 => 1.12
